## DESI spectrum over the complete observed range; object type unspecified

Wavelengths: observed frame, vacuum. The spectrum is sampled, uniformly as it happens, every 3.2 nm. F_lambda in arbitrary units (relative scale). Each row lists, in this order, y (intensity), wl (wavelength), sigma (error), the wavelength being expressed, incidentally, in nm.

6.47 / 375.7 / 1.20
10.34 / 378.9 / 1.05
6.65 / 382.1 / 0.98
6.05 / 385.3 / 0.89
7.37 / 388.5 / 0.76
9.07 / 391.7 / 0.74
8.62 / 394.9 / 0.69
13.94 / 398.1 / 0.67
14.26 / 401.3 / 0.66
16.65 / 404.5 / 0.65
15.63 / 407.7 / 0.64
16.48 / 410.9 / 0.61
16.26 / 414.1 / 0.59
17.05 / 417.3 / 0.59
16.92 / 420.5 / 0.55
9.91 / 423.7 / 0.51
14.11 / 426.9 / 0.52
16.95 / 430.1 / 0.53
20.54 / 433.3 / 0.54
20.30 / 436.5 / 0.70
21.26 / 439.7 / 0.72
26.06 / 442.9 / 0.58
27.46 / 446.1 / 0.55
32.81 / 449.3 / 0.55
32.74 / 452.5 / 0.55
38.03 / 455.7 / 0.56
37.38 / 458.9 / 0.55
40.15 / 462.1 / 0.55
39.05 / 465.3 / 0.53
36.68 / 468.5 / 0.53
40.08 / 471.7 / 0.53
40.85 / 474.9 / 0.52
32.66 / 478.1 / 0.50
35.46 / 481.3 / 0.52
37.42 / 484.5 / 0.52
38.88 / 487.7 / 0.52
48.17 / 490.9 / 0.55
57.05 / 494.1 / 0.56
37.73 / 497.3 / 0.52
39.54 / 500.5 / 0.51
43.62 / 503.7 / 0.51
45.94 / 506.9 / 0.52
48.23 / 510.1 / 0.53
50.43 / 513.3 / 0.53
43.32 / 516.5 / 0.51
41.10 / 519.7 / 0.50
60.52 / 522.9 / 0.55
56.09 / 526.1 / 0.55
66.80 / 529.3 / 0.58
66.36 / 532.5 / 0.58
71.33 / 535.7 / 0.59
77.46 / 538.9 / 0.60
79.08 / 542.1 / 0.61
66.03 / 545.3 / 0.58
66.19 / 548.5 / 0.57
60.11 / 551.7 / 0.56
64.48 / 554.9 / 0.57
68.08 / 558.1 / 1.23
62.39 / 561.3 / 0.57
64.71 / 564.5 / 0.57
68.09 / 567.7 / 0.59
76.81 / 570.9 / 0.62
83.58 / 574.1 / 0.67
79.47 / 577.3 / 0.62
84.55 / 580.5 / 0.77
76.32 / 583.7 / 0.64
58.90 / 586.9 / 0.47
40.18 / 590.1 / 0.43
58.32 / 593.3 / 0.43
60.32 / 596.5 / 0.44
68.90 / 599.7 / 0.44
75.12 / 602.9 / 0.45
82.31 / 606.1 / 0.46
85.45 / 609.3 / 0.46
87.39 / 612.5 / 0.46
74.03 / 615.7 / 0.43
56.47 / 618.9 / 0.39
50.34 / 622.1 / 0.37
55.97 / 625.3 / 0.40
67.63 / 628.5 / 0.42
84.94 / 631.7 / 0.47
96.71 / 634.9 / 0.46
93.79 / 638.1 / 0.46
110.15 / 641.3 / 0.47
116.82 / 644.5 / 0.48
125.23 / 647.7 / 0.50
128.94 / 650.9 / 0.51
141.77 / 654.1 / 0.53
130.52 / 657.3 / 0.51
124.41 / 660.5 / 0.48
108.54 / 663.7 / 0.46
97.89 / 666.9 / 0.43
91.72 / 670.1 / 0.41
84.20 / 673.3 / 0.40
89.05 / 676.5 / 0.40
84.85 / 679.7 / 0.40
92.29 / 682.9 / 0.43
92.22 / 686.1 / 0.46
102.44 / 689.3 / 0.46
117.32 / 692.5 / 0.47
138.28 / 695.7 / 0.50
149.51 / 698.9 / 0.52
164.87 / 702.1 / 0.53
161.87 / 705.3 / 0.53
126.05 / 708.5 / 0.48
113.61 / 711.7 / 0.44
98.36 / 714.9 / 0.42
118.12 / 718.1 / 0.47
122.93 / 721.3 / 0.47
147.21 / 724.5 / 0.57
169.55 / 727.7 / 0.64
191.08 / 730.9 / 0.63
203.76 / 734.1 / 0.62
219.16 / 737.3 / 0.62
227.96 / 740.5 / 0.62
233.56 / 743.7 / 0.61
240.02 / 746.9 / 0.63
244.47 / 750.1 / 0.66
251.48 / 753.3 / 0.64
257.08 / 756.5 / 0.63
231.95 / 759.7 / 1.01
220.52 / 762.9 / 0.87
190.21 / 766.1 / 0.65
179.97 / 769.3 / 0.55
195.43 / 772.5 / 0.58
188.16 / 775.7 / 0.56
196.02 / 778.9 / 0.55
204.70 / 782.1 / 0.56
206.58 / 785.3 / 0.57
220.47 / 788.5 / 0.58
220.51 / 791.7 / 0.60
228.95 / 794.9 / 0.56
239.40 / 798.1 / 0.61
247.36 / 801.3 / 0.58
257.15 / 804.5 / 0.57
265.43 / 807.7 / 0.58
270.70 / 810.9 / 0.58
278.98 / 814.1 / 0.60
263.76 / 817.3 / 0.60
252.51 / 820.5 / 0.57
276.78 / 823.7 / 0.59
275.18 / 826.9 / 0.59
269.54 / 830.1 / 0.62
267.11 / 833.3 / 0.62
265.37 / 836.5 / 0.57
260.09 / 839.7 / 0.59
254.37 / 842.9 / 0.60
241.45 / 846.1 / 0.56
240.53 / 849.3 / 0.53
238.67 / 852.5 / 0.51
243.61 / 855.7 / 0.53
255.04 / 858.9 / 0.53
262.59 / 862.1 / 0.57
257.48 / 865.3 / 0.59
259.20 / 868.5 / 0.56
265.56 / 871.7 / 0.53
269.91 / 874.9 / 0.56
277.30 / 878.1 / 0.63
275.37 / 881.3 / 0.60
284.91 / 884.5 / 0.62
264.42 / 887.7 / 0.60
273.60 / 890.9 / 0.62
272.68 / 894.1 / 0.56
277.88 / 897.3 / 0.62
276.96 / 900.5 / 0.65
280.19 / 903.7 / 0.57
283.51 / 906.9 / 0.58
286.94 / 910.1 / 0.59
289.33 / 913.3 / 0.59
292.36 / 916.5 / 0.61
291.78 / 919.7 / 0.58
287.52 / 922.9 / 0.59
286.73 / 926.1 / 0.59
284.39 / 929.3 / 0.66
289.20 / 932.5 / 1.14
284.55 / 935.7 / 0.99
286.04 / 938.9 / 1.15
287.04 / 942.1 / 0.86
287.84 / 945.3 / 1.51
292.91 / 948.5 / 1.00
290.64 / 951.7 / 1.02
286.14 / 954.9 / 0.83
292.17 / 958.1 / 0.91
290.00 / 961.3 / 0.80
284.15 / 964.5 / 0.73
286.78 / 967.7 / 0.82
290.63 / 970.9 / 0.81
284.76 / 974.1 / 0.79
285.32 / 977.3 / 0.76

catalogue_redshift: 0.000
